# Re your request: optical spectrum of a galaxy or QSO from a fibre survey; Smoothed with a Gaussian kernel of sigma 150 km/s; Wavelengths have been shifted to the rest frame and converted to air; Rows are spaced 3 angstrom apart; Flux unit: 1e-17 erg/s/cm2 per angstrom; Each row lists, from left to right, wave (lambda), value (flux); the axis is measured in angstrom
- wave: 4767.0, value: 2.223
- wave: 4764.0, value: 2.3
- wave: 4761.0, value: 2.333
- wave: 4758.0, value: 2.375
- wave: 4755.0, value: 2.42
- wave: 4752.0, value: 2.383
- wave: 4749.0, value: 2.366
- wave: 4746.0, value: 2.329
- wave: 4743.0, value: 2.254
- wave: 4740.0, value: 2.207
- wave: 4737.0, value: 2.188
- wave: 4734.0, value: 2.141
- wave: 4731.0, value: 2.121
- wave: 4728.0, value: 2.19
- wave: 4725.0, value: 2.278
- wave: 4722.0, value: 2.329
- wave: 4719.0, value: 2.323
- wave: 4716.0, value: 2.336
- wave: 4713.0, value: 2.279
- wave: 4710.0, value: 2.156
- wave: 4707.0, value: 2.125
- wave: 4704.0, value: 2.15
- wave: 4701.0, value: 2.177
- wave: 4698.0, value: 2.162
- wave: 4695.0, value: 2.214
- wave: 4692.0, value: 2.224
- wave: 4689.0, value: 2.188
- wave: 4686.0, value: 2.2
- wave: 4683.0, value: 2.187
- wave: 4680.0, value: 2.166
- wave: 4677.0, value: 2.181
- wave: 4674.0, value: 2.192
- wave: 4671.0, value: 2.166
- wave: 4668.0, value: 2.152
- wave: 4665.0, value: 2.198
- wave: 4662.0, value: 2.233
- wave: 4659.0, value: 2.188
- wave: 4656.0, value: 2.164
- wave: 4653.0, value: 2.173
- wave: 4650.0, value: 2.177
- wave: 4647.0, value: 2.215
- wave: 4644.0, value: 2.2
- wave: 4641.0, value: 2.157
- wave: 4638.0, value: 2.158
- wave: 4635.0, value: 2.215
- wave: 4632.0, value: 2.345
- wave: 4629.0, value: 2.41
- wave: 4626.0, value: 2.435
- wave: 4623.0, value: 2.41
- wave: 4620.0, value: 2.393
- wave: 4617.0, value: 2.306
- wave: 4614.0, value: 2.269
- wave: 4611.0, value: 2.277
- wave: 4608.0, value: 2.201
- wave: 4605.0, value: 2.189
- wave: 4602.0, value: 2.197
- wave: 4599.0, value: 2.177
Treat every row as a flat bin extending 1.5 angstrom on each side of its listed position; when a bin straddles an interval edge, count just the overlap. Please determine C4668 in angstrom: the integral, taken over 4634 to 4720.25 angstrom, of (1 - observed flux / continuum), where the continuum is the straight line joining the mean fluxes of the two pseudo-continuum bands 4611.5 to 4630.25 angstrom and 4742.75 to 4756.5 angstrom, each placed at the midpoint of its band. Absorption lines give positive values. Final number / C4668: 6.1 angstrom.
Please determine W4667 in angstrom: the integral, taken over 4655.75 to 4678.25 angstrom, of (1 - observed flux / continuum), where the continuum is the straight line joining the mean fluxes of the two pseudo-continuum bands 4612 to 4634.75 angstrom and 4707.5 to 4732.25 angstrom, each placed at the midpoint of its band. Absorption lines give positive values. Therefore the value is 1.2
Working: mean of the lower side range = 2.36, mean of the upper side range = 2.25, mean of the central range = 2.19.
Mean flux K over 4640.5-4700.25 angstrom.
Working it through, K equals 2.19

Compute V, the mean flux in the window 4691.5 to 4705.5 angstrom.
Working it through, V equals 2.18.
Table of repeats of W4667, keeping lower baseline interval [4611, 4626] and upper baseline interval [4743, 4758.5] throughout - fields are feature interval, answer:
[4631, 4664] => 2.1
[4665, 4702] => 2.7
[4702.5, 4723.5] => 1.0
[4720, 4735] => 0.9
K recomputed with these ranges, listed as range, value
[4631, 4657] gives 2.2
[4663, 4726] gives 2.21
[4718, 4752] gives 2.25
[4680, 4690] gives 2.19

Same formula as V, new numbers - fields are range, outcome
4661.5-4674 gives 2.18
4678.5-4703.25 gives 2.19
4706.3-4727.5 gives 2.26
